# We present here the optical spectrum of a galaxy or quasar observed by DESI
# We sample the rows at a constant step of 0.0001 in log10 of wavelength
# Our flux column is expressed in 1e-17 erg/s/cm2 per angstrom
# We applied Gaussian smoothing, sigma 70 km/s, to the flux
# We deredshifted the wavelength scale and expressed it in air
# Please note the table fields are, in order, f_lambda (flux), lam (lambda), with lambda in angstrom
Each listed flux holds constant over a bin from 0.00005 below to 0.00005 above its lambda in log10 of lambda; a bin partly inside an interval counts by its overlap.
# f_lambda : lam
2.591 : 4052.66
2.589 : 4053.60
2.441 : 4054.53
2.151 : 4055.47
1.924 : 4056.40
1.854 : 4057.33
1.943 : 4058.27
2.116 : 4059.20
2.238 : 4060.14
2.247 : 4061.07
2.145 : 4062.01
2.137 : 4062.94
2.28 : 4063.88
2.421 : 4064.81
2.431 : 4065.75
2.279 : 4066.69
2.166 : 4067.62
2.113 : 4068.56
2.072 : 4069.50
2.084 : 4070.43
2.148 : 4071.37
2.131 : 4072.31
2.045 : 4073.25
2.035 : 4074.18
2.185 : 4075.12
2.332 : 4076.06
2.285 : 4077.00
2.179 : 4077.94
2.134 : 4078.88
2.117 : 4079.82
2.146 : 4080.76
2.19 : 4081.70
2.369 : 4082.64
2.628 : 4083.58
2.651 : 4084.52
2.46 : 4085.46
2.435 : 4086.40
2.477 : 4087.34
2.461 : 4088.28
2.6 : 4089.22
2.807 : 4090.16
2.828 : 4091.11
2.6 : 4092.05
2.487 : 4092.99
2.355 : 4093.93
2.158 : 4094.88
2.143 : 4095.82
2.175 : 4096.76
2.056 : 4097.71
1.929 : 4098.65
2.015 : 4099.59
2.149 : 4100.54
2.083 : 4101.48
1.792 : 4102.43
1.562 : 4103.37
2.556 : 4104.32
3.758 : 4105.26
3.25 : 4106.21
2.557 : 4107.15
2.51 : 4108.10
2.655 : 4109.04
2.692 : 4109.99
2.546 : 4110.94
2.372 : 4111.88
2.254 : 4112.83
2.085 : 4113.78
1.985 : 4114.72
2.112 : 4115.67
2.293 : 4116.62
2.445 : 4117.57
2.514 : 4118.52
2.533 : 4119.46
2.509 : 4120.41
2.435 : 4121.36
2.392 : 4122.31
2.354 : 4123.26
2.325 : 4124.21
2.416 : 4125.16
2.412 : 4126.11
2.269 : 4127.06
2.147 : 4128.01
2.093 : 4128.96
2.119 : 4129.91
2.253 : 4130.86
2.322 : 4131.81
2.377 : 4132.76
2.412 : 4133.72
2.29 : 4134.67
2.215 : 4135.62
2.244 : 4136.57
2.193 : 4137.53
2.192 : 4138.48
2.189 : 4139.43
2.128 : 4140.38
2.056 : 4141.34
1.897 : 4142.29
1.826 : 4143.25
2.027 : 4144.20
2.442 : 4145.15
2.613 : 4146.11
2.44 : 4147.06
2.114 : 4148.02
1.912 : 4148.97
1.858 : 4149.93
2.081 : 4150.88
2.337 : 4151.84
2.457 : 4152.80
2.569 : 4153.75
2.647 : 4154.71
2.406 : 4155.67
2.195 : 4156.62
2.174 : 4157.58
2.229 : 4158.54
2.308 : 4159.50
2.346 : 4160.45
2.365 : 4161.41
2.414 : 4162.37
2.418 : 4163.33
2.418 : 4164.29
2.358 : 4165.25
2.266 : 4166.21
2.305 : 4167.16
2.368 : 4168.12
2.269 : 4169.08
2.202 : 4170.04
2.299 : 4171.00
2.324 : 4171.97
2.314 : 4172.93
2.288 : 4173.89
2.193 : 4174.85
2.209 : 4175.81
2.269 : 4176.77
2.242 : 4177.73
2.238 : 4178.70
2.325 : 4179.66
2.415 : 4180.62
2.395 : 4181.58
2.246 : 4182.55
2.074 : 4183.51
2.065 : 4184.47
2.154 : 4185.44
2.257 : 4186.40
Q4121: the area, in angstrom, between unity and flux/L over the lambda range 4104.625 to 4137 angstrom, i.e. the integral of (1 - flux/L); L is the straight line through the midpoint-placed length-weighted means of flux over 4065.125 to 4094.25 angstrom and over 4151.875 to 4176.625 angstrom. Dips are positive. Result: -1.18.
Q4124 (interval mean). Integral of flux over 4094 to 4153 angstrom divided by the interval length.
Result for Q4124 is 2.28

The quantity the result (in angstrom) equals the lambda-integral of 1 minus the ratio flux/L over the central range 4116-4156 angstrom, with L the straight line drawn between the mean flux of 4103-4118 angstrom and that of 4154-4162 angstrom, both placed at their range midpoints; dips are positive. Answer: 2.13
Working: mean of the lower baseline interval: 2.48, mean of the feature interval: 2.28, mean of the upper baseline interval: 2.34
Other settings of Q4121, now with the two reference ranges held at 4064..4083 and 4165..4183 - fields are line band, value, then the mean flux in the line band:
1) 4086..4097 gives -1.3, 2.47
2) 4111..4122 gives -0.5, 2.33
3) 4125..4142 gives 0.1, 2.23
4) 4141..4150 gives 0.5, 2.13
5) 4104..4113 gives -2.0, 2.73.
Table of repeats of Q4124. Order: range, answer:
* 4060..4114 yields 2.33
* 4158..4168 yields 2.34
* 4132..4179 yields 2.26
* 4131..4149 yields 2.21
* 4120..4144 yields 2.24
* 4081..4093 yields 2.53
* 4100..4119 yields 2.41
